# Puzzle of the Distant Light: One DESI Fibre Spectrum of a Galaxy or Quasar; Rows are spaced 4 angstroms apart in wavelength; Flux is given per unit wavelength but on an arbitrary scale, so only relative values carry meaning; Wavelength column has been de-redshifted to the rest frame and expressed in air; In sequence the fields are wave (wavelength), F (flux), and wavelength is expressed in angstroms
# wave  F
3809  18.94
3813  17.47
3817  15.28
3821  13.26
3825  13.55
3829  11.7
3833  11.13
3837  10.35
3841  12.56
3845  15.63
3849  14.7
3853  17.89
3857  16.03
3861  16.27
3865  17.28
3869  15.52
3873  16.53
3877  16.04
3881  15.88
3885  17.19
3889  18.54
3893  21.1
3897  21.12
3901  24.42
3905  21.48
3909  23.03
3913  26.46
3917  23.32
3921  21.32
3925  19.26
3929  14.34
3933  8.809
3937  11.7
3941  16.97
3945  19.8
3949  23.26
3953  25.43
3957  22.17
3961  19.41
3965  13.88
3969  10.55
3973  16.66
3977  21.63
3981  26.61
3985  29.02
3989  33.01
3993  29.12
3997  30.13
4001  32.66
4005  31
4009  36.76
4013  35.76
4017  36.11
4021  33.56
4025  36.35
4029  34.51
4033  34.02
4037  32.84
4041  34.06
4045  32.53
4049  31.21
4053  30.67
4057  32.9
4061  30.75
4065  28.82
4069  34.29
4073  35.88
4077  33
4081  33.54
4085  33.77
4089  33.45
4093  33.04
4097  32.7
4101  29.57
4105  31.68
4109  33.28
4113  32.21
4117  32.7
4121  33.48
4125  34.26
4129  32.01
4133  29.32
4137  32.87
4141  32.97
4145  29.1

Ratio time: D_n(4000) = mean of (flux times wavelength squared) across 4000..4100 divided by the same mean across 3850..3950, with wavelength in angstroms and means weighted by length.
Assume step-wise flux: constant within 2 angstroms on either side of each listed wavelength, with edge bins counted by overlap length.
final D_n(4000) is 1.95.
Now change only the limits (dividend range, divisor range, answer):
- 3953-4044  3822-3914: 1.80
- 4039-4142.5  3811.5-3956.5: 2.07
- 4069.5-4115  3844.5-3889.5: 2.25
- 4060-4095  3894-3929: 1.63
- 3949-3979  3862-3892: 1.17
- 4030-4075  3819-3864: 2.59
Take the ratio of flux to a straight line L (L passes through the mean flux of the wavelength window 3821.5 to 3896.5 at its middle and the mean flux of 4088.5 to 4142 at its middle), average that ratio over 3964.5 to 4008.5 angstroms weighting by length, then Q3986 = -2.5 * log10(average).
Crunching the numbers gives -0.07 mag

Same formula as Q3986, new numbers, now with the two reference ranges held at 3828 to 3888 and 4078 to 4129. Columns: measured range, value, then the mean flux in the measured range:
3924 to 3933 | 0.34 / 14.8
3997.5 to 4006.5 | -0.23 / 31.6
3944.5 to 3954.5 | -0.07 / 23.2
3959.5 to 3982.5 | 0.29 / 17.9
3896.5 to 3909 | -0.23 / 22.6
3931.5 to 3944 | 0.50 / 13.2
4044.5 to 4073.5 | -0.08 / 31.9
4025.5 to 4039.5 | -0.23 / 34.1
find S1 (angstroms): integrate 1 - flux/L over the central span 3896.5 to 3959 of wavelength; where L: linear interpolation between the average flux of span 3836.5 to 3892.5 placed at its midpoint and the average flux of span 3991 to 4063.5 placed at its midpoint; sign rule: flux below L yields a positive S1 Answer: 6.2 angstroms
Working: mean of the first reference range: 16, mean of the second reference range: 33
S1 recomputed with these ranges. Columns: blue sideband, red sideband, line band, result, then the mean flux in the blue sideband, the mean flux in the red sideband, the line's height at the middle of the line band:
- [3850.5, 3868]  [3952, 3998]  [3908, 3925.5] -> -2.80 angstroms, 16.7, 22.9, 19.8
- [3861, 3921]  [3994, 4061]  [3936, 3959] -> 4.72 angstroms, 19.8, 33.3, 25.4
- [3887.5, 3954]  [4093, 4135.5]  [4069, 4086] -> -2.42 angstroms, 20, 32.2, 29.9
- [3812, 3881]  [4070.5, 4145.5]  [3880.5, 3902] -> -2.26 angstroms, 14.8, 32.7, 17.8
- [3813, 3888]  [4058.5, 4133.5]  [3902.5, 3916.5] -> -3.25 angstroms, 14.9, 32.6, 19.2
